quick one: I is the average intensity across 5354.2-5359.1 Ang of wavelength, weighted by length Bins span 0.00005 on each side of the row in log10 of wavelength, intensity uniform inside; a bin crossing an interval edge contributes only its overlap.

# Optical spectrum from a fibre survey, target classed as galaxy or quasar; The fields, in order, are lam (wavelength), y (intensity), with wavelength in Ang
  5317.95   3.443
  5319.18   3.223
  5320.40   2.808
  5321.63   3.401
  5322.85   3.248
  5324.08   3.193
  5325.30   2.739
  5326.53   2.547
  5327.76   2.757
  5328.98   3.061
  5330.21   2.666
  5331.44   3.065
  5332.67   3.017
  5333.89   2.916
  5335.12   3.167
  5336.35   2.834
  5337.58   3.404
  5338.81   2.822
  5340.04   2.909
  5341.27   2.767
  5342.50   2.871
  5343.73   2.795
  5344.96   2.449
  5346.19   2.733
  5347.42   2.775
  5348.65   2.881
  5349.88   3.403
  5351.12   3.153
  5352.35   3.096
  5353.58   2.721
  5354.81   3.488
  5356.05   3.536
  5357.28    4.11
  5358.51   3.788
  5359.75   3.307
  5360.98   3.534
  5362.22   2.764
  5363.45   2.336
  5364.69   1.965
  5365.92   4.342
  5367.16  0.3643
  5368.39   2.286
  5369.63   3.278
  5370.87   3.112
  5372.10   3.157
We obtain 3.73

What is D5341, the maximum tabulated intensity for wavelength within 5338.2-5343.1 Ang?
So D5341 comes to 2.909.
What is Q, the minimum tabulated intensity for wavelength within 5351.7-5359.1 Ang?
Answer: 2.721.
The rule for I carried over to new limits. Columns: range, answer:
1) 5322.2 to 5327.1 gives 2.94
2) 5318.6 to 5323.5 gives 3.17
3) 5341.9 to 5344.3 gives 2.83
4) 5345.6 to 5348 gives 2.76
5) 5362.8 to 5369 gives 2.26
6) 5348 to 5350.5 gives 3.14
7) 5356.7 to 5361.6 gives 3.68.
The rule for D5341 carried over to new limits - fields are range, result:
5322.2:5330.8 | 3.248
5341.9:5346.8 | 2.871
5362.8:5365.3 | 2.336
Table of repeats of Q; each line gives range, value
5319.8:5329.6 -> 2.547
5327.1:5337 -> 2.666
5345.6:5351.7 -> 2.733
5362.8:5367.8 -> 0.3643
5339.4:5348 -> 2.449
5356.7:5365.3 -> 1.965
